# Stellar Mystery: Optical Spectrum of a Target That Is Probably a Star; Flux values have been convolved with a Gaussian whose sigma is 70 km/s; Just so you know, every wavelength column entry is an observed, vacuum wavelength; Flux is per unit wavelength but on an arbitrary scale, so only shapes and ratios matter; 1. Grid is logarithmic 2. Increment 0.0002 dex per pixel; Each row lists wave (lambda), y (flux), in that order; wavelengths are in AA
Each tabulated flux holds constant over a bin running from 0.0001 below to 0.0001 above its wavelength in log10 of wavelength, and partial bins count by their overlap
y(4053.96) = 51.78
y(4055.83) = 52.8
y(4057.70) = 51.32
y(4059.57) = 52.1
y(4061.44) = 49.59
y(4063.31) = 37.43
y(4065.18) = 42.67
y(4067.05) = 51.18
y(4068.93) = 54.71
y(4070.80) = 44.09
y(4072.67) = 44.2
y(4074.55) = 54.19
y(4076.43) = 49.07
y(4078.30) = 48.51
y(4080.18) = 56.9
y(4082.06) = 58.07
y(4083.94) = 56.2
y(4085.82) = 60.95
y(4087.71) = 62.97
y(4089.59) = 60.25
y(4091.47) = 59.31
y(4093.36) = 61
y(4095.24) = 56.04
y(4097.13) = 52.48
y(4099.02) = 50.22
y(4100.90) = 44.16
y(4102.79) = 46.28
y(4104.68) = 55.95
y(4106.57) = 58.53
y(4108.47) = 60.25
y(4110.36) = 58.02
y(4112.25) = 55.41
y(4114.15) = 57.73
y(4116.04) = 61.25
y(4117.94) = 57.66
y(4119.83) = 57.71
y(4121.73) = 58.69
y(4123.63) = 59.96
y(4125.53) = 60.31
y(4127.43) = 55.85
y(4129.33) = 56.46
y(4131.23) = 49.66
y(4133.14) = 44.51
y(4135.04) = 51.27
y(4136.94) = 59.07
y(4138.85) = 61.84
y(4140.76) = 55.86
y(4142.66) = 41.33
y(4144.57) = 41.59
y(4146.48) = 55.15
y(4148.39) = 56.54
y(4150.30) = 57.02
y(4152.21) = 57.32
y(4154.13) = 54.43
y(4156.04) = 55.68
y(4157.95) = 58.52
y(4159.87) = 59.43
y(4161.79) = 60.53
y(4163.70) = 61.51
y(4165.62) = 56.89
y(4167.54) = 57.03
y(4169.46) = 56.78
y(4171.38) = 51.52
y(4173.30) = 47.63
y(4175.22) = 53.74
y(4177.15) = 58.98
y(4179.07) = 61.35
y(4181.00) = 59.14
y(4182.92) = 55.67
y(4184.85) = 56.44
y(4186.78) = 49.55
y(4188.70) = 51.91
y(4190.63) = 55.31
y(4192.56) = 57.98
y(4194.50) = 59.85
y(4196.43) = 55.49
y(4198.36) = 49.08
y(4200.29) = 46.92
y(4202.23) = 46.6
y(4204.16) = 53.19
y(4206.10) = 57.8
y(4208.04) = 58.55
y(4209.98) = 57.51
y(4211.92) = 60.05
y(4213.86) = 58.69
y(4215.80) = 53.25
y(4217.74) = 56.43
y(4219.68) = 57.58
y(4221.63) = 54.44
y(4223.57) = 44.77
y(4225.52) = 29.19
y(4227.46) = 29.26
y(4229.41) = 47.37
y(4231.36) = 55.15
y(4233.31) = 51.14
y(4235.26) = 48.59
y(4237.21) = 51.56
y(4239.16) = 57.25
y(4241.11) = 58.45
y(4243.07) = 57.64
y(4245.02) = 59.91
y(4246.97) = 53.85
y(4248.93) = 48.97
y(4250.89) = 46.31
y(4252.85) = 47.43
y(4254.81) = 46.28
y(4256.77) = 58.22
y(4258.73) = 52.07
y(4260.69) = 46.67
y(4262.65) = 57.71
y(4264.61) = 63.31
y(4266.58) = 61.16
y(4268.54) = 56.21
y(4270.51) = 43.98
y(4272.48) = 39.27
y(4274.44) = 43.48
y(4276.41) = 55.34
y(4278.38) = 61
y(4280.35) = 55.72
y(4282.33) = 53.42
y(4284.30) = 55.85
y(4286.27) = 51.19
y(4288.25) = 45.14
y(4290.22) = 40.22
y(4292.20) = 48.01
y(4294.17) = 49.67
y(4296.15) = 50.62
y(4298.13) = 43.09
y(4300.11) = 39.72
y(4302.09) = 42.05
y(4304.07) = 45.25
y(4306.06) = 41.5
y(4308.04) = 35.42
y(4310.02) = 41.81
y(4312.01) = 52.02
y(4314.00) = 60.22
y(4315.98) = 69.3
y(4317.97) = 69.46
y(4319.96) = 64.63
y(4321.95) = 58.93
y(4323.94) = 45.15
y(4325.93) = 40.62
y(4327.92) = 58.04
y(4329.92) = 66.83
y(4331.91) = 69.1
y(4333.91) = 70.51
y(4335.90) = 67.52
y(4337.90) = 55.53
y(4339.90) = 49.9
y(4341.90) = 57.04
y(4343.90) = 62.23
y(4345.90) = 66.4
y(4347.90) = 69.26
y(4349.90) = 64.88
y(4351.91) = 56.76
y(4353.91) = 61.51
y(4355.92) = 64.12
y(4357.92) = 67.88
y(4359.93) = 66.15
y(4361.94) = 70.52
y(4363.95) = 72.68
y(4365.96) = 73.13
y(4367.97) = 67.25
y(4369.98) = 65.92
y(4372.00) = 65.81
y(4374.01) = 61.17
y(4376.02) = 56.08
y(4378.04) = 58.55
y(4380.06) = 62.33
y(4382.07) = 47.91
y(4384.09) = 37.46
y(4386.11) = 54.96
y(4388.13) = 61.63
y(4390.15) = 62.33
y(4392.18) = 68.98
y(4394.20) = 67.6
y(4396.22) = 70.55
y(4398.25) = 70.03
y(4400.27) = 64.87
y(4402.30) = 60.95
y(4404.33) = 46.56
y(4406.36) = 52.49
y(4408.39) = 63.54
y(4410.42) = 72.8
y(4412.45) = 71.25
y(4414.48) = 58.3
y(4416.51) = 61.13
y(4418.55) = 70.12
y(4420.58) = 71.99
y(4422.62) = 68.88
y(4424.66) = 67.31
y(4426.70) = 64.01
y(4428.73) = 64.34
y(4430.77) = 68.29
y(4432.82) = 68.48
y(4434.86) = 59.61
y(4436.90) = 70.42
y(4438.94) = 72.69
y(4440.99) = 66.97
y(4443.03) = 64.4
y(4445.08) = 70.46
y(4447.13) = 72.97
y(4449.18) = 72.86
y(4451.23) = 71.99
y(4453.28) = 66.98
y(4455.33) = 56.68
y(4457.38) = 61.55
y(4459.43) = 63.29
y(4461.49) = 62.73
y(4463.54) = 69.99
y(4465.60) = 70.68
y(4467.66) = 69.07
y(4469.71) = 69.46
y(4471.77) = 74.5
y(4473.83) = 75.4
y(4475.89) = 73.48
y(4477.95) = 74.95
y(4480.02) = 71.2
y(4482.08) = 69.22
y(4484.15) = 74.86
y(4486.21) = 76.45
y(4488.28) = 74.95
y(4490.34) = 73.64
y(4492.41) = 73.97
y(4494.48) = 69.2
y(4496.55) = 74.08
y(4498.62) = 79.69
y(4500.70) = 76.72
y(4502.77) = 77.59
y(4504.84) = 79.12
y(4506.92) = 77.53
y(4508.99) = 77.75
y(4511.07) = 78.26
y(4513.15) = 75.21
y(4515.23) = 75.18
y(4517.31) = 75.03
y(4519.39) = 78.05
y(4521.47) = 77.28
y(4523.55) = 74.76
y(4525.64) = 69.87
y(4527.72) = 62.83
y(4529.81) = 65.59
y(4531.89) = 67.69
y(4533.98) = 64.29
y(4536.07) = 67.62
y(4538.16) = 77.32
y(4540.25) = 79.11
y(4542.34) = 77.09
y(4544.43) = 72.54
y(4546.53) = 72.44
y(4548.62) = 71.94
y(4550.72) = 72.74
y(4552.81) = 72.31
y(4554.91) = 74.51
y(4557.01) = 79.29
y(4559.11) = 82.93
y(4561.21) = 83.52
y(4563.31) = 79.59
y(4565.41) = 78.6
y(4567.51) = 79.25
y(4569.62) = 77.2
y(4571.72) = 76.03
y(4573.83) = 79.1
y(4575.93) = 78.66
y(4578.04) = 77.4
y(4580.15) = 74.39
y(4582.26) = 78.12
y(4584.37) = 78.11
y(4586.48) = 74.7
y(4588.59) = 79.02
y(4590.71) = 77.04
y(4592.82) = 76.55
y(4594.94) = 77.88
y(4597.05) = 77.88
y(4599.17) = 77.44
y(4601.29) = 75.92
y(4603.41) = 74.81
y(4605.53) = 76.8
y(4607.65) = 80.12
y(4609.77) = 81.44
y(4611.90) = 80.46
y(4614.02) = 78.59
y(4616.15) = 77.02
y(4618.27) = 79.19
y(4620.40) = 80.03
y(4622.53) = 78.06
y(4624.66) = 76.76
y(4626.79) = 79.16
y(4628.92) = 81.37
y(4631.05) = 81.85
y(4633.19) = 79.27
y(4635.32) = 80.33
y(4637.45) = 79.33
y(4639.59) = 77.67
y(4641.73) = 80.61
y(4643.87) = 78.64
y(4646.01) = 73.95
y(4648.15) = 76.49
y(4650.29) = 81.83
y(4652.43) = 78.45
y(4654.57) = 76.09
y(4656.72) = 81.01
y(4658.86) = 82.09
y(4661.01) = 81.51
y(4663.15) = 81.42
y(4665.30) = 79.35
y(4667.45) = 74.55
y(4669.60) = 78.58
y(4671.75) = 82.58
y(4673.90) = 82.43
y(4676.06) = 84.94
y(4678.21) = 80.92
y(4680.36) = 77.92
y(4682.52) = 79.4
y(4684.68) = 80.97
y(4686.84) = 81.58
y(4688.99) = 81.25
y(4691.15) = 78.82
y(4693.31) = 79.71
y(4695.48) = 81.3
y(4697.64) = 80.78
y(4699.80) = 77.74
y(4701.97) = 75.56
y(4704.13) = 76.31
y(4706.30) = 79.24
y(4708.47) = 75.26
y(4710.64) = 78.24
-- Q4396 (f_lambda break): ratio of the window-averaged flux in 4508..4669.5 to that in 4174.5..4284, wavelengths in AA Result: 1.5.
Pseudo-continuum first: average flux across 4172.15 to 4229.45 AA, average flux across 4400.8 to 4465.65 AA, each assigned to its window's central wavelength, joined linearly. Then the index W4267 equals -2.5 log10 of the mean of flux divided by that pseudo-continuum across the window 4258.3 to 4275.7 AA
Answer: 0.10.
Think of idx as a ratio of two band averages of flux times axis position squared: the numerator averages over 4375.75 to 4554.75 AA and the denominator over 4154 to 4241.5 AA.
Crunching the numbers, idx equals 1.5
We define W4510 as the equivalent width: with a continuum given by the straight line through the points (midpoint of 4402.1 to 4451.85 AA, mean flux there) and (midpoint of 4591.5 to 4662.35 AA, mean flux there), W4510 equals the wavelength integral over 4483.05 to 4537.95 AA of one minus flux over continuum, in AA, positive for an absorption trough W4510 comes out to -1.8 AA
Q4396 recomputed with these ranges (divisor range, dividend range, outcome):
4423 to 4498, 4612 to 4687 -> 1.14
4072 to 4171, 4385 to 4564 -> 1.27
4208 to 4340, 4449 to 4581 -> 1.40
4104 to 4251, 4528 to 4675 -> 1.42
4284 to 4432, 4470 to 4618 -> 1.27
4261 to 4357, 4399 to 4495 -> 1.24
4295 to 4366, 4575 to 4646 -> 1.35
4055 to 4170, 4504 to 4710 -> 1.42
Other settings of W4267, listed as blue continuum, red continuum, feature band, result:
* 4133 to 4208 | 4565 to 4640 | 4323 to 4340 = 0.09 mag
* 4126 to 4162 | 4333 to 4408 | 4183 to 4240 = 0.09 mag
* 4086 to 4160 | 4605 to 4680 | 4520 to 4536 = 0.08 mag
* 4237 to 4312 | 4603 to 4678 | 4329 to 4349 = -0.15 mag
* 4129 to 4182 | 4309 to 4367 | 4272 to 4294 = 0.19 mag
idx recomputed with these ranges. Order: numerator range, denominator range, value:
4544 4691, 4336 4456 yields 1.35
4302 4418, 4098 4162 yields 1.22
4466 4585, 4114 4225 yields 1.60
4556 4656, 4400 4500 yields 1.23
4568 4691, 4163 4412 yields 1.65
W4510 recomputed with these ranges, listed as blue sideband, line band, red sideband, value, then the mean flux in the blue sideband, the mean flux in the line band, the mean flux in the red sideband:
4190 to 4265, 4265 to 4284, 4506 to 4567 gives 1.08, 52.5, 52.6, 74.6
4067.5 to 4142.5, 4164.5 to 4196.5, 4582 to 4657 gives 1.58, 55.1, 55.6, 78.4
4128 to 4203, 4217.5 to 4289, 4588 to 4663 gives 9.42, 54.5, 51.4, 78.7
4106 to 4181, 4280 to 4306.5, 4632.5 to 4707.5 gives 6.55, 56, 47.1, 79.5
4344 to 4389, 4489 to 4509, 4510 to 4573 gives -1.16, 62.4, 75.8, 74.6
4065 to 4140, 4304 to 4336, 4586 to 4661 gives 4.25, 55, 56.3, 78.6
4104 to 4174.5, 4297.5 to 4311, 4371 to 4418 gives 4.08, 55.8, 41.2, 60.9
